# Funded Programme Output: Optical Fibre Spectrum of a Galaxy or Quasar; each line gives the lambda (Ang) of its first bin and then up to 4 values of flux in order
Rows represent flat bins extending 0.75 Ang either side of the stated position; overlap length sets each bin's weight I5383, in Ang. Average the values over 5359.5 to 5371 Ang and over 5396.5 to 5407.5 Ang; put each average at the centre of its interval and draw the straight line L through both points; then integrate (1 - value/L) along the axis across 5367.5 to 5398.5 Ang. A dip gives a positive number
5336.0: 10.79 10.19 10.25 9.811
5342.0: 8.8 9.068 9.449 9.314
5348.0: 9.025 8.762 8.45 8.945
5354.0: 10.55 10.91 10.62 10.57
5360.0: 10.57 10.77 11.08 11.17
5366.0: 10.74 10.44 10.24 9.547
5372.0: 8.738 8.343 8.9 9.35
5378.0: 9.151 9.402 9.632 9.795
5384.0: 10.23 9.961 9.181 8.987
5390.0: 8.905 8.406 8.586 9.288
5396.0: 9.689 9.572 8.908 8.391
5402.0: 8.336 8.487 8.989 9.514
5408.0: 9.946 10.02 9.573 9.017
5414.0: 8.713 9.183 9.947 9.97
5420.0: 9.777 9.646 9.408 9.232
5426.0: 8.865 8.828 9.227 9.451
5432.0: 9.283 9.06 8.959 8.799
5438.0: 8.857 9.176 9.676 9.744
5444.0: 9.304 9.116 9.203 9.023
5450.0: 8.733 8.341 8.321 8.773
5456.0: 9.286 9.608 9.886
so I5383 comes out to 1.44 Ang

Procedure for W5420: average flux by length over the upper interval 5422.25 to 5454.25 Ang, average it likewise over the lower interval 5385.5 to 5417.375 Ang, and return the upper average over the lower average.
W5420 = 1.0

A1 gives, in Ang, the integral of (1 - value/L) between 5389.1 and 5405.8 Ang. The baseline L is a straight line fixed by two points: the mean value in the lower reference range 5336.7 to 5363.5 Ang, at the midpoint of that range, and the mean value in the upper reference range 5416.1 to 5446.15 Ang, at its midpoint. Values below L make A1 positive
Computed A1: 1.2 Ang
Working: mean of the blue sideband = 9.83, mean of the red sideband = 9.32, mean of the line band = 8.87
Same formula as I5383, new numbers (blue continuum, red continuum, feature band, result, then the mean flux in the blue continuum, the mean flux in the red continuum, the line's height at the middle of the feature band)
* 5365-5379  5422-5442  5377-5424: 0.18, 9.52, 9.15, 9.35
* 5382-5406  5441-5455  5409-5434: -0.87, 9.1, 8.99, 9.05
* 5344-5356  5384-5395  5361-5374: -1.22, 9.39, 9.12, 9.27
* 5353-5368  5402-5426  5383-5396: 0.99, 10.7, 9.38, 9.99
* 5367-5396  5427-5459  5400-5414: 0.15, 9.32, 9.1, 9.23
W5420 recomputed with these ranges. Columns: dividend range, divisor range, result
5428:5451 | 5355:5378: 0.91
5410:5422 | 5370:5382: 1.04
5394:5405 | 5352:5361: 0.86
